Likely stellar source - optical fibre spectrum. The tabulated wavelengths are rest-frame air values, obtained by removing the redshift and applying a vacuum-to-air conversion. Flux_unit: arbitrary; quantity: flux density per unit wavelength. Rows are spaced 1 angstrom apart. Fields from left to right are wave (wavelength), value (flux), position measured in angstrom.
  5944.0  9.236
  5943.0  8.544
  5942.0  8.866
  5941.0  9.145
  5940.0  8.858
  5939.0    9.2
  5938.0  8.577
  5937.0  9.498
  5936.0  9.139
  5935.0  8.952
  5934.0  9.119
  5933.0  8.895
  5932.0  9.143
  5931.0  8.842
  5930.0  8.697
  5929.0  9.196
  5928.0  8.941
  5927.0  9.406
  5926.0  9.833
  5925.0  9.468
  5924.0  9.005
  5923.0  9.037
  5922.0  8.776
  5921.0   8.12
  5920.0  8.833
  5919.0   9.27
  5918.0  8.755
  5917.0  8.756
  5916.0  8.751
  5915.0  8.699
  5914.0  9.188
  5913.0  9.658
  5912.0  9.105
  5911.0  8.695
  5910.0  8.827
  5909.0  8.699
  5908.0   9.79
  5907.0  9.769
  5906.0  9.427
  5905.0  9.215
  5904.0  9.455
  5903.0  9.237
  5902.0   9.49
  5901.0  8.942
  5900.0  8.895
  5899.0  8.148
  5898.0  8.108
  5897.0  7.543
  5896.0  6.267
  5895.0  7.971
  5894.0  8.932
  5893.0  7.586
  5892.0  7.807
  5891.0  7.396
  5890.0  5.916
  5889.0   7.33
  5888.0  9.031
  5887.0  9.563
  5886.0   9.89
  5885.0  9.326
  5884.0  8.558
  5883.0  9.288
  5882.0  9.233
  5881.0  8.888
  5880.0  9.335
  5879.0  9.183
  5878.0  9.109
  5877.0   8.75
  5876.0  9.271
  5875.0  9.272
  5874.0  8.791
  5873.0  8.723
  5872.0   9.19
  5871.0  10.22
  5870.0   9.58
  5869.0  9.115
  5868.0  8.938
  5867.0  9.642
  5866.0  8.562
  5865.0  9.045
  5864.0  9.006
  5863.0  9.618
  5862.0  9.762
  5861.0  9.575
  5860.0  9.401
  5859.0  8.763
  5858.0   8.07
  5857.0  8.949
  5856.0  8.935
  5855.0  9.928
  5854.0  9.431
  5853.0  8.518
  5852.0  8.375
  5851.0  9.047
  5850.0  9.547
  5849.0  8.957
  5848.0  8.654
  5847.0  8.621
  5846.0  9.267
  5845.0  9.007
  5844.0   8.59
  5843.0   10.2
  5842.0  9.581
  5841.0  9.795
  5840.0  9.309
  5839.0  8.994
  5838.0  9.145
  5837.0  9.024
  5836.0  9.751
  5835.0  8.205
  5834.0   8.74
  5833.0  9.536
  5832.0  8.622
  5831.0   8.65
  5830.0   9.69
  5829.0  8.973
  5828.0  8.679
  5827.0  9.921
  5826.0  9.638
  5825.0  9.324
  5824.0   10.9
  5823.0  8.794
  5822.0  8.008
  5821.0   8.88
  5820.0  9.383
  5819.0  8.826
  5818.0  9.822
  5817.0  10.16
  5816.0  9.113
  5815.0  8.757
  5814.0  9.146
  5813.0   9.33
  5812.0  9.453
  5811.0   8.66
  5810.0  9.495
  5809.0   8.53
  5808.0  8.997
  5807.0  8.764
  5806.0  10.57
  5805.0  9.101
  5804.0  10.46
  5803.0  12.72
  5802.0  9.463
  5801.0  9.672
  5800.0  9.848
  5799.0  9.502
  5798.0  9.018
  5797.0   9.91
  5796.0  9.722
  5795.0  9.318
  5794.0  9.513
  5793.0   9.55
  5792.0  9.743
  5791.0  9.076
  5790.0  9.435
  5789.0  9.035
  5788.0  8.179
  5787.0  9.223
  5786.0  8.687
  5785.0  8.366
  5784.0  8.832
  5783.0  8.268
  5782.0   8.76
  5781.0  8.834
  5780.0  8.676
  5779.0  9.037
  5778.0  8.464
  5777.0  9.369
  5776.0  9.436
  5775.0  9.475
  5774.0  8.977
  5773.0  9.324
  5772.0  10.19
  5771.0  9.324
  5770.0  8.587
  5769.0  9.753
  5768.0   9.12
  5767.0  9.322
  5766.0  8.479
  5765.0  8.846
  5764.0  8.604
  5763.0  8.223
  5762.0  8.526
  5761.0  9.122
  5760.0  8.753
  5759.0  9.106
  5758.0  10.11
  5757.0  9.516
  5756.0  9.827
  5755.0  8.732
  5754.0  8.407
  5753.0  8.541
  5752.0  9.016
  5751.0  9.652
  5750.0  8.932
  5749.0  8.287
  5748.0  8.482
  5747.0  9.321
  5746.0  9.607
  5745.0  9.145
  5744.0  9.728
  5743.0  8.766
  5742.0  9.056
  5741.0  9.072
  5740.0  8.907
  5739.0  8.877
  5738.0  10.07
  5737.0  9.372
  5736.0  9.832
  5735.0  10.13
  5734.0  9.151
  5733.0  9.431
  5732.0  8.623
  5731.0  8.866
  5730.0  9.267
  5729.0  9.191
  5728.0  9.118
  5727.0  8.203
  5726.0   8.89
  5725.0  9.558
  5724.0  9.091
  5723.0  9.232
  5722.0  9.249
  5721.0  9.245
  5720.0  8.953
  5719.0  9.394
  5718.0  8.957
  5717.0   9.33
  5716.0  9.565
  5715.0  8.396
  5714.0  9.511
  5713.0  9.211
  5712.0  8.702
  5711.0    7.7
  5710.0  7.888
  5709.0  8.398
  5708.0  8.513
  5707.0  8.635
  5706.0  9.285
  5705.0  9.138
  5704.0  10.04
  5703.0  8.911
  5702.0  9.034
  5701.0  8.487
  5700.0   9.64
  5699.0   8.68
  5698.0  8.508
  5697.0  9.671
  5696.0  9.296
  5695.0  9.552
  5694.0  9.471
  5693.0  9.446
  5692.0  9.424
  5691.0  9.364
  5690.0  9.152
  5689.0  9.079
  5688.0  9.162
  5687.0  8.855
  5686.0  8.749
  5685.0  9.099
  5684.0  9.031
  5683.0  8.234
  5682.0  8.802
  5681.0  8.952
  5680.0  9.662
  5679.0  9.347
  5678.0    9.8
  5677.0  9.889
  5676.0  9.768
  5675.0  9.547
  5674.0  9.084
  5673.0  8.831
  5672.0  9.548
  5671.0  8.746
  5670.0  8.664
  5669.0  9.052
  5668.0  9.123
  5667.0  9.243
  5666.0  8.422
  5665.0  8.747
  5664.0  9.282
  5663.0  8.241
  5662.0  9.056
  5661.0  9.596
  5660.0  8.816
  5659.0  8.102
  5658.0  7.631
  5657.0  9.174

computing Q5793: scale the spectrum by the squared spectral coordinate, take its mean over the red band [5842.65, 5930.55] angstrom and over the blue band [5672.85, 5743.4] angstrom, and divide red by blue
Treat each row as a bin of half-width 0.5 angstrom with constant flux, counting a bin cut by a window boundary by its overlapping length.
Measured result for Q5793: 1.04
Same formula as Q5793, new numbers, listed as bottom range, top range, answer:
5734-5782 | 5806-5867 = 1.03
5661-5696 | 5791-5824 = 1.08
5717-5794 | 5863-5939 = 1.03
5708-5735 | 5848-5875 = 1.07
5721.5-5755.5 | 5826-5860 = 1.03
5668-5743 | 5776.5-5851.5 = 1.05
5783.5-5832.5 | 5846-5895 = 0.98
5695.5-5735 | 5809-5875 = 1.06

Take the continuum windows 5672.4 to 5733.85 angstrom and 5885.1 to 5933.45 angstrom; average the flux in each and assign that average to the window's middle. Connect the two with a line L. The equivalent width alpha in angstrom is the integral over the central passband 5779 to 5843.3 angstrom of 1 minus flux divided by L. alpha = -2.6 angstrom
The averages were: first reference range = 9.08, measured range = 9.28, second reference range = 8.76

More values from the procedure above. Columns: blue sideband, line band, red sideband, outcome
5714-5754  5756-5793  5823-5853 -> 0.46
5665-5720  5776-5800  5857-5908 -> -0.35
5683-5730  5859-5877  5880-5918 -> -1.02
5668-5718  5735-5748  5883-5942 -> -0.42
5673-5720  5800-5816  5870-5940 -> -1.00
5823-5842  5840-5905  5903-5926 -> 1.98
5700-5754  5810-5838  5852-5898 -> -0.92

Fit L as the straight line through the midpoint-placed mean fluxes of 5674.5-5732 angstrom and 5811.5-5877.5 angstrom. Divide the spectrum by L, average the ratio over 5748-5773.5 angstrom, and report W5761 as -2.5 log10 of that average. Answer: 0.01 mag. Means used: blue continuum 9.09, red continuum 9.17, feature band 9.04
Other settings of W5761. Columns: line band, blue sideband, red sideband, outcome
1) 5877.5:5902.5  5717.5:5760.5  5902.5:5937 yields 0.078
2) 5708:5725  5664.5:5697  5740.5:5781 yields 0.023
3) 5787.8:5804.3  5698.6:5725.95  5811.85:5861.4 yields -0.066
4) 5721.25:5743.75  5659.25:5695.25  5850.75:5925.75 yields -0.015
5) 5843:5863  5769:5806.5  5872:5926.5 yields -0.005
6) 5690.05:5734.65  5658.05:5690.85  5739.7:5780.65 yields -0.001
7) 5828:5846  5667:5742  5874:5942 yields -0.025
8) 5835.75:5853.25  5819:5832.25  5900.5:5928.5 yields 0.005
